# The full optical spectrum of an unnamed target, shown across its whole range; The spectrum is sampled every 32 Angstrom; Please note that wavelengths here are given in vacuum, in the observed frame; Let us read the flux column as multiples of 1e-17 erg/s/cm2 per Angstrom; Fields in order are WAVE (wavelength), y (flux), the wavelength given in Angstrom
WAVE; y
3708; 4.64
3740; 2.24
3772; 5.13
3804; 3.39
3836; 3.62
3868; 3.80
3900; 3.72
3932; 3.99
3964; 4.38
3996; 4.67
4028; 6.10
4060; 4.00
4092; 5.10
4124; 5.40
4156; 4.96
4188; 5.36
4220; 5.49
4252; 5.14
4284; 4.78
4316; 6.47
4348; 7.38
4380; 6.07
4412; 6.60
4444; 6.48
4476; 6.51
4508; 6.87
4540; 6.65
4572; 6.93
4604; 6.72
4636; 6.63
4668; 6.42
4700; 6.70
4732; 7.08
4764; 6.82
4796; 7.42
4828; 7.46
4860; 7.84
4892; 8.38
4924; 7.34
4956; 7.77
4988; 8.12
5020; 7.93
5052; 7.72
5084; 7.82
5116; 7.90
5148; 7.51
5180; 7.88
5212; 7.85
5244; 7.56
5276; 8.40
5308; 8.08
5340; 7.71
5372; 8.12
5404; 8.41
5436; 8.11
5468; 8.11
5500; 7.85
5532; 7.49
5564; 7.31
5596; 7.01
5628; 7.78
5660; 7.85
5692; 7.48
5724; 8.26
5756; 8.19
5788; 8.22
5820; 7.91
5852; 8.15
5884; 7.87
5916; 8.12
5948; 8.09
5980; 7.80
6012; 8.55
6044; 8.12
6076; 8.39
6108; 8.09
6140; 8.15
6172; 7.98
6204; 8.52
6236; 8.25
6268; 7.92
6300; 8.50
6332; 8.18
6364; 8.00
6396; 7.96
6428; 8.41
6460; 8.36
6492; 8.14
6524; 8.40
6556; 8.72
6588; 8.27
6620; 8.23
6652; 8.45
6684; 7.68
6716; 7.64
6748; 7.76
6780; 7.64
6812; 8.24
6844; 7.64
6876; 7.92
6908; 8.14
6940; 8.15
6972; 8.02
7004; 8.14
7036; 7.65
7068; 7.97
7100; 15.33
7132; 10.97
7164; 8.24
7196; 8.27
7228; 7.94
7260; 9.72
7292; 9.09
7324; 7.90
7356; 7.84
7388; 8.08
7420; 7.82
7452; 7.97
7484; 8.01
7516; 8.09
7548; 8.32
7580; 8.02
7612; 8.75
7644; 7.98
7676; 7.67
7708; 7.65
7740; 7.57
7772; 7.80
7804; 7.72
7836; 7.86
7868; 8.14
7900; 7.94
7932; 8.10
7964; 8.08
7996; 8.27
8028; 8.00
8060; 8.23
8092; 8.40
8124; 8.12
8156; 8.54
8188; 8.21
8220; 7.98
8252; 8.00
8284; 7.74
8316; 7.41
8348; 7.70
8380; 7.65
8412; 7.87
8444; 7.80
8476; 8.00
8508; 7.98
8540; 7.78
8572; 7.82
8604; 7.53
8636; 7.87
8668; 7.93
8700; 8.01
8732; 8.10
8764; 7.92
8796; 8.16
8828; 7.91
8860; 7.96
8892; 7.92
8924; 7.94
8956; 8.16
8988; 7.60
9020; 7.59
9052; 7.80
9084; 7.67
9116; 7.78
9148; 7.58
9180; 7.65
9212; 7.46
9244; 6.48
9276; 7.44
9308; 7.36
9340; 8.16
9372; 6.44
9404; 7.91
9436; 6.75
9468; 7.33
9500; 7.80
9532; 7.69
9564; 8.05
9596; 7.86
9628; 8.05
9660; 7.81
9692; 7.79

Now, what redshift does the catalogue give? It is 0.08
